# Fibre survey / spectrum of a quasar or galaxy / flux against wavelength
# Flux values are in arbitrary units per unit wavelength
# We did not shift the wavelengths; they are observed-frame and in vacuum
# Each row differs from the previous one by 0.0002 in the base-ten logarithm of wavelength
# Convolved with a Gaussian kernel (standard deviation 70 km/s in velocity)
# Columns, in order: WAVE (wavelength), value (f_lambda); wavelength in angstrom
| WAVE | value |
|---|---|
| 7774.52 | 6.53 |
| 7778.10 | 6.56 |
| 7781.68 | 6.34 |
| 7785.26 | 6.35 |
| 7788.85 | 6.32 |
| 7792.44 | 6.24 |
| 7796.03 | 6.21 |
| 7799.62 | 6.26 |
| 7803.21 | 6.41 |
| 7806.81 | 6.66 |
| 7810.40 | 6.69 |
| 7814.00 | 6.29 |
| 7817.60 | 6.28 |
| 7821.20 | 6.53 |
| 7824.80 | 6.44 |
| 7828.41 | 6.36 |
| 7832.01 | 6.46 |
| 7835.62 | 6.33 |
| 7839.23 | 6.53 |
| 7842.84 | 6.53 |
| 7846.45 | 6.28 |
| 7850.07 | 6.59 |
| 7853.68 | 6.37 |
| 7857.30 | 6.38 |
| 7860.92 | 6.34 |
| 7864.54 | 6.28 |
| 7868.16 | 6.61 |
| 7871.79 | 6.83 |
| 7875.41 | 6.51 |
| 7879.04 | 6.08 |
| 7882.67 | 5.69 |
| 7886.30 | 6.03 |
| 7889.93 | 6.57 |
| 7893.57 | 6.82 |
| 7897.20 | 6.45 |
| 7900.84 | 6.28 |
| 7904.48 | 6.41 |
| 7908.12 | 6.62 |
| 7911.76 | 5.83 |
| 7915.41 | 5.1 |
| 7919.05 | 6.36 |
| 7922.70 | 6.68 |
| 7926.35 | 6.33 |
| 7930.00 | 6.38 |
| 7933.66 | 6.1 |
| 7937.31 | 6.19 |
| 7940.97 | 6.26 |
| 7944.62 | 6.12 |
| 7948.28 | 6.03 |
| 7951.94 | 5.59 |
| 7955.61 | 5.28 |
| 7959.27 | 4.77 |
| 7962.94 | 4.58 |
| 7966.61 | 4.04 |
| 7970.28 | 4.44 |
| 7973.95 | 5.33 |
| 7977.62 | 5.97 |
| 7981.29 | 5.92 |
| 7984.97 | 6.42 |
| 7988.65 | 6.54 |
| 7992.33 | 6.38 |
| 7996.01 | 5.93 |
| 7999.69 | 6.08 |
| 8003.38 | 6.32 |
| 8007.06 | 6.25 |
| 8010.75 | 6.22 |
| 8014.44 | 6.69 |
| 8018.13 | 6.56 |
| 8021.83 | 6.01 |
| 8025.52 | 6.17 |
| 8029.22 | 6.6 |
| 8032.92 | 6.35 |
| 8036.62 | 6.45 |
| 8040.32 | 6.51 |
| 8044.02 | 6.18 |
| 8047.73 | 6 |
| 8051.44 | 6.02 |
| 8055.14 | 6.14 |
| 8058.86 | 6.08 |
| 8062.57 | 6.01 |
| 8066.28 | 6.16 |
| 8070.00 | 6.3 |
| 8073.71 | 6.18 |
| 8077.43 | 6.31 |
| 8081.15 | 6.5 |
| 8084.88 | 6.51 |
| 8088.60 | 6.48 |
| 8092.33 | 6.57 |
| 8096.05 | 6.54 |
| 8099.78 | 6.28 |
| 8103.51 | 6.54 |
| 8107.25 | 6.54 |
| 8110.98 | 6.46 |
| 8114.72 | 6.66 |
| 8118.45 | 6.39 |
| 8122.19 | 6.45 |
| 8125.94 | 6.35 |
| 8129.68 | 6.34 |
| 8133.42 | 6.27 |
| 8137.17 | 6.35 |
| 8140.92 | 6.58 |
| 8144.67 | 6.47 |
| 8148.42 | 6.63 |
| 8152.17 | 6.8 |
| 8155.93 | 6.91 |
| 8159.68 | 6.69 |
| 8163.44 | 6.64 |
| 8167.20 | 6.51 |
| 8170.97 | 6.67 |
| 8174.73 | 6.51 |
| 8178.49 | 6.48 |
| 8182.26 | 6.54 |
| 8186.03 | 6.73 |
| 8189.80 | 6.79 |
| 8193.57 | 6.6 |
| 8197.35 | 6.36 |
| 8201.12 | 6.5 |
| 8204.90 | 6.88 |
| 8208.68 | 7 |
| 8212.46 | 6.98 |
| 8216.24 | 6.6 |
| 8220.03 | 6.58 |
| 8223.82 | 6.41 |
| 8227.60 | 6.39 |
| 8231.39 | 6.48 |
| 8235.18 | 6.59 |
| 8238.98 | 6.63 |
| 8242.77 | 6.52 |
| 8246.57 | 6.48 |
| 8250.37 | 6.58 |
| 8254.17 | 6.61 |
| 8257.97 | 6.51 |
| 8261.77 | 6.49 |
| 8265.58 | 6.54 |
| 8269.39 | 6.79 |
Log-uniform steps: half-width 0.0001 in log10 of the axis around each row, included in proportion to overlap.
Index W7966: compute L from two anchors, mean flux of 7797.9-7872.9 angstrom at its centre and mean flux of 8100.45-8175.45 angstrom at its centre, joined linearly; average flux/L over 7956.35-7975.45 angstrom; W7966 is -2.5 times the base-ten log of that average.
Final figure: 0.36 mag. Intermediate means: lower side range 6.45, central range 4.66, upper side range 6.53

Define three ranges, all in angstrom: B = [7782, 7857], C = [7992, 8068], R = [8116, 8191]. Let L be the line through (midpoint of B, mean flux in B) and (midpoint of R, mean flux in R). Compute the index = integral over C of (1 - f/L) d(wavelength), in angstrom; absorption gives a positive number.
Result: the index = 3.0 angstrom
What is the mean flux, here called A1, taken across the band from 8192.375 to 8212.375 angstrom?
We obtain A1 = 6.7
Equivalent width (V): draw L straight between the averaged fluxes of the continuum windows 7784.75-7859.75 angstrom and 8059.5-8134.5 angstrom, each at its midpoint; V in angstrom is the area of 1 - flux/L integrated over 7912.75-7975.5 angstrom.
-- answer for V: 7.6 angstrom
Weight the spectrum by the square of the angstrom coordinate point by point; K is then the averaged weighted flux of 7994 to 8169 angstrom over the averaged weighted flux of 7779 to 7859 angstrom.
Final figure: 1.07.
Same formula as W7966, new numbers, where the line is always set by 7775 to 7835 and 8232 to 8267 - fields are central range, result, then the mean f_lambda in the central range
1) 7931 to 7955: 0.07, 6.02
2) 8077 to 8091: 0.00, 6.47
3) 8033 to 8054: 0.04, 6.24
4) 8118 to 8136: 0.03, 6.36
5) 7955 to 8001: 0.17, 5.52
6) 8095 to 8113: 0.01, 6.47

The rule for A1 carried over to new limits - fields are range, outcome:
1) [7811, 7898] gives 6.4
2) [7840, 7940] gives 6.32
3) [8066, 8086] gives 6.33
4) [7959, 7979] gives 4.84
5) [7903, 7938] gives 6.2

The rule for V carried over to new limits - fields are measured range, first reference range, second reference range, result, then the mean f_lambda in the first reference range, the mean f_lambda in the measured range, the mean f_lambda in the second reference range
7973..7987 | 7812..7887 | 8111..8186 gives 1.07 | 6.37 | 5.96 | 6.54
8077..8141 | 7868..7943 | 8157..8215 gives 1.05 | 6.28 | 6.45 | 6.66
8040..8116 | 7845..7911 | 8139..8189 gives 2.69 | 6.39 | 6.33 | 6.63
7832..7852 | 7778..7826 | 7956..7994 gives -0.91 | 6.39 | 6.45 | 5.43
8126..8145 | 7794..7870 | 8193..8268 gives 0.45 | 6.42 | 6.39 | 6.59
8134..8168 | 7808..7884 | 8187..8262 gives -0.23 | 6.41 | 6.61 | 6.6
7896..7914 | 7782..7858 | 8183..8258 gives 0.45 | 6.4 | 6.28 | 6.61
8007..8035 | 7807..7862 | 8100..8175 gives 0.57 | 6.44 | 6.36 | 6.53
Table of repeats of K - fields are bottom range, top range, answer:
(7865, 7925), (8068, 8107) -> 1.07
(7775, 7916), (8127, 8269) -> 1.13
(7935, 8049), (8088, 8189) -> 1.14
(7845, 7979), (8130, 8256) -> 1.18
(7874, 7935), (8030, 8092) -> 1.04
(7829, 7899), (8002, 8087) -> 1.03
